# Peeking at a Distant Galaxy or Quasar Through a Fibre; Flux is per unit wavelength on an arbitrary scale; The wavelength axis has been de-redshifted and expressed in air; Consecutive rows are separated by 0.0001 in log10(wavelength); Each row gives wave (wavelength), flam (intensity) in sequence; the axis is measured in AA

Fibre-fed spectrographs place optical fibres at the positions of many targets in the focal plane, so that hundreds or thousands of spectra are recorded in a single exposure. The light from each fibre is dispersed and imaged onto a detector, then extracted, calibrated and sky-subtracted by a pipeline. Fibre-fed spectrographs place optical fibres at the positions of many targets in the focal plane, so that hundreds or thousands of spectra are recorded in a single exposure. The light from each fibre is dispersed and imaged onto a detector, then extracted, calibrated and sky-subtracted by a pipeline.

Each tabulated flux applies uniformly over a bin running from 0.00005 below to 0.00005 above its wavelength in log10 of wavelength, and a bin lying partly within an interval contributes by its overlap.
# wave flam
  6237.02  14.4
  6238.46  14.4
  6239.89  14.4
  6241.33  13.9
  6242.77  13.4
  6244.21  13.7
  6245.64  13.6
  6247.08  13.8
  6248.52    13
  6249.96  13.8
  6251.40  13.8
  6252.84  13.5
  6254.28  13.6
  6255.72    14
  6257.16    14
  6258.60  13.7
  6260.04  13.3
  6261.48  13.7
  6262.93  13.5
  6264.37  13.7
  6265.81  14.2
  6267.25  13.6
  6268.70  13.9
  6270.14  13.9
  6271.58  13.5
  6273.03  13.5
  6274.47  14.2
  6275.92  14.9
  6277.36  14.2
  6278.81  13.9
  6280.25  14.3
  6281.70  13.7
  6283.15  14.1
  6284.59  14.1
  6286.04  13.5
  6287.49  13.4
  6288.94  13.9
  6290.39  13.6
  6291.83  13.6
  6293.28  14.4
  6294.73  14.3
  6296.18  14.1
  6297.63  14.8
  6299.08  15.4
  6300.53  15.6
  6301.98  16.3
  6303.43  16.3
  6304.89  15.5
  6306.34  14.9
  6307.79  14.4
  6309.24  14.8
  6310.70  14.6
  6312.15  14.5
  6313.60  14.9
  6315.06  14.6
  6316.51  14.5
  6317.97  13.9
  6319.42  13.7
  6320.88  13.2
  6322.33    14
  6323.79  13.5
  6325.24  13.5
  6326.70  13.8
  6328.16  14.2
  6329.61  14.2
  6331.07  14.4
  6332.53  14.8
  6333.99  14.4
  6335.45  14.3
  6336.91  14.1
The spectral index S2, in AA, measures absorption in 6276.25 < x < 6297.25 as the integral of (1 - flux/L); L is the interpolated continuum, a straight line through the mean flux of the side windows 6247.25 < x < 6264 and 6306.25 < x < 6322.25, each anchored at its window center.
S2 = 0.1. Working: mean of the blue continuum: 13.6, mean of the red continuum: 14.3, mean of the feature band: 14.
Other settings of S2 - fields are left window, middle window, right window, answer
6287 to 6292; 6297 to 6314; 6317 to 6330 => -1.81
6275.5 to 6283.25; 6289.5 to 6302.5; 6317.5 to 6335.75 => -0.50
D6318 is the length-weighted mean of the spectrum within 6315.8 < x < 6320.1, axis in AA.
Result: 14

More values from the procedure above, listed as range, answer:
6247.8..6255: 13.5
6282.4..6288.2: 13.8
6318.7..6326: 13.6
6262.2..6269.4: 13.8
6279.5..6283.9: 14.1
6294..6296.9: 14.2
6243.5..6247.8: 13.7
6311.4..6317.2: 14.6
